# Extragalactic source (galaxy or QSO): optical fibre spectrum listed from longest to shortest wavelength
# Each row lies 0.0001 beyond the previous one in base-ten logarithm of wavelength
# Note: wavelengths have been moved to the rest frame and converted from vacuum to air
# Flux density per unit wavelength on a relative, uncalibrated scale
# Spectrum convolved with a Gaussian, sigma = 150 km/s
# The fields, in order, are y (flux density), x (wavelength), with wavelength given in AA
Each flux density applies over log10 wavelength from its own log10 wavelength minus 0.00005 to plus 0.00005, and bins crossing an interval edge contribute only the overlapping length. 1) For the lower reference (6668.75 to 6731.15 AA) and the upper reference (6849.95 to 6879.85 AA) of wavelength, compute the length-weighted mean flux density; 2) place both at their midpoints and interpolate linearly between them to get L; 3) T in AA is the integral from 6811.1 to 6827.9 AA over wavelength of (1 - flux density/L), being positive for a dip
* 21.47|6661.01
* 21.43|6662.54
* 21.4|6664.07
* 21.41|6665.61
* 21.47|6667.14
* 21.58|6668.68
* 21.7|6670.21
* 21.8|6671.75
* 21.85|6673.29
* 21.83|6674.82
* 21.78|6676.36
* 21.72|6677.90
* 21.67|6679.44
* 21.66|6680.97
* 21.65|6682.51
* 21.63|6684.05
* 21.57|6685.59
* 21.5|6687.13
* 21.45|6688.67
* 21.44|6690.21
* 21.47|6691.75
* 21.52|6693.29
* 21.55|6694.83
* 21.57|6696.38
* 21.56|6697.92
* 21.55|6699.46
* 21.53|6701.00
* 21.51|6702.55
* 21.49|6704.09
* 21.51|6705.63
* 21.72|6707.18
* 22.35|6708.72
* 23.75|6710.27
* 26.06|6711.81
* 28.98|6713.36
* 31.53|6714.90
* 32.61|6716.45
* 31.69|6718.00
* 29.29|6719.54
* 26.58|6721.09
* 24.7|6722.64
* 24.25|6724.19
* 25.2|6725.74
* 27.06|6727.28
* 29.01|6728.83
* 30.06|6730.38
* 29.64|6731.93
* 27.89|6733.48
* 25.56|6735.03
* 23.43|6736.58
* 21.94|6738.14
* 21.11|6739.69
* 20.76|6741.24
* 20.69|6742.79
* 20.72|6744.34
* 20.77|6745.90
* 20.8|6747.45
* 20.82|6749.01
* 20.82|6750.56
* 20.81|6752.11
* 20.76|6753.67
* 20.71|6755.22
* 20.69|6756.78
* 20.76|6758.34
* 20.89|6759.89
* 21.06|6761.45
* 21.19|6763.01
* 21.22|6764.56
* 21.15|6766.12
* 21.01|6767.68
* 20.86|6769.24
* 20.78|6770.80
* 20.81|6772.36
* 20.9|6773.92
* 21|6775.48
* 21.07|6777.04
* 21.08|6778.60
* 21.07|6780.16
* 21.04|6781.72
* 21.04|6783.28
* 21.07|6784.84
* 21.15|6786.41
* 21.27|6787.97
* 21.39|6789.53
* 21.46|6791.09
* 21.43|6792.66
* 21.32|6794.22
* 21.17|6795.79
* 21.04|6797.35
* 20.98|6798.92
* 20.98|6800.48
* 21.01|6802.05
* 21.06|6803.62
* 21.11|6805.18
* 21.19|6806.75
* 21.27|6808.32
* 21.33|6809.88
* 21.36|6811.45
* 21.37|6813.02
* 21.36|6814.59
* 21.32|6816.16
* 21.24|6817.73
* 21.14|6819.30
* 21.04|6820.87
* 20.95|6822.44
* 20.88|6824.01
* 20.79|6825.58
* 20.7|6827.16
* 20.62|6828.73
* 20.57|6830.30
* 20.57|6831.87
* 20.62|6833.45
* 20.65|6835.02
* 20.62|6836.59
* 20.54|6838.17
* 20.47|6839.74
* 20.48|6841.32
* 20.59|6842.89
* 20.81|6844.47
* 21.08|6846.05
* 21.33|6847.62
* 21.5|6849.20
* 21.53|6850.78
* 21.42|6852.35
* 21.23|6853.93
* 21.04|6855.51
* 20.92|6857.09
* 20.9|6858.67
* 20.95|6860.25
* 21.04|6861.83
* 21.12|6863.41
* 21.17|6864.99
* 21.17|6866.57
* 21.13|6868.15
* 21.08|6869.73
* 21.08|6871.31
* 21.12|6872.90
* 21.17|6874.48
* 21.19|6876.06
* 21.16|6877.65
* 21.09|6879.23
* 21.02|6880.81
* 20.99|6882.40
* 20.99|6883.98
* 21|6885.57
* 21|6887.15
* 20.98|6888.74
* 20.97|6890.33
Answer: 0.6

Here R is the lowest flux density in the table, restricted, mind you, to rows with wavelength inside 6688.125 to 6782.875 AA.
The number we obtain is 20.69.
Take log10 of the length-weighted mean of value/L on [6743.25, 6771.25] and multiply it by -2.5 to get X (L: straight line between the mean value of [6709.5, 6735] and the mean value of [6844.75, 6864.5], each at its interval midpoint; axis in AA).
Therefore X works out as 0.24 mag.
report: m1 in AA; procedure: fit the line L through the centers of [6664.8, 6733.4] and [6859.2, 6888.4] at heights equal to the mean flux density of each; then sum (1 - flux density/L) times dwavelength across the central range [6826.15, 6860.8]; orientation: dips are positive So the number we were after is 1.1 AA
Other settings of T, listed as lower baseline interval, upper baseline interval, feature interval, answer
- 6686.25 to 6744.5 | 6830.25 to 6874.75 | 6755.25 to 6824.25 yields 4.4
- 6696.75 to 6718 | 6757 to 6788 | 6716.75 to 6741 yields -3.2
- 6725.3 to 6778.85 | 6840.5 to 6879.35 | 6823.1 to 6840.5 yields 0.6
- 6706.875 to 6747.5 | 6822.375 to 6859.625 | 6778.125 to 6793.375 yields 1.3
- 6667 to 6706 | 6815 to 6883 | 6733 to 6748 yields -0.6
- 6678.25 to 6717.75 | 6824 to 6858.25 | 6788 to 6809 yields 0.3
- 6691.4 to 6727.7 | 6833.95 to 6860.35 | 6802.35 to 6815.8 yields 0.4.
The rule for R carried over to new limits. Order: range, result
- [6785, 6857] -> 20.47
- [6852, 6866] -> 20.9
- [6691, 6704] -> 21.47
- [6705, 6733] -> 21.51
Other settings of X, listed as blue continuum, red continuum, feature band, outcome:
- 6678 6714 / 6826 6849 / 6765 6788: 0.02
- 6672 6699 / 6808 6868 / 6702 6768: -0.12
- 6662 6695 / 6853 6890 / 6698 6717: -0.13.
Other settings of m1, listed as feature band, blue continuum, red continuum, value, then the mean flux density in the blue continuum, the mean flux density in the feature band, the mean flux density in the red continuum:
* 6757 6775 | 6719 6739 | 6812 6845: 2.5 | 26.4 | 21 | 20.8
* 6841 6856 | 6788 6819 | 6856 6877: 0.0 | 21.2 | 21.1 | 21.1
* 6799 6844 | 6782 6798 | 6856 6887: 0.5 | 21.2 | 20.9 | 21.1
